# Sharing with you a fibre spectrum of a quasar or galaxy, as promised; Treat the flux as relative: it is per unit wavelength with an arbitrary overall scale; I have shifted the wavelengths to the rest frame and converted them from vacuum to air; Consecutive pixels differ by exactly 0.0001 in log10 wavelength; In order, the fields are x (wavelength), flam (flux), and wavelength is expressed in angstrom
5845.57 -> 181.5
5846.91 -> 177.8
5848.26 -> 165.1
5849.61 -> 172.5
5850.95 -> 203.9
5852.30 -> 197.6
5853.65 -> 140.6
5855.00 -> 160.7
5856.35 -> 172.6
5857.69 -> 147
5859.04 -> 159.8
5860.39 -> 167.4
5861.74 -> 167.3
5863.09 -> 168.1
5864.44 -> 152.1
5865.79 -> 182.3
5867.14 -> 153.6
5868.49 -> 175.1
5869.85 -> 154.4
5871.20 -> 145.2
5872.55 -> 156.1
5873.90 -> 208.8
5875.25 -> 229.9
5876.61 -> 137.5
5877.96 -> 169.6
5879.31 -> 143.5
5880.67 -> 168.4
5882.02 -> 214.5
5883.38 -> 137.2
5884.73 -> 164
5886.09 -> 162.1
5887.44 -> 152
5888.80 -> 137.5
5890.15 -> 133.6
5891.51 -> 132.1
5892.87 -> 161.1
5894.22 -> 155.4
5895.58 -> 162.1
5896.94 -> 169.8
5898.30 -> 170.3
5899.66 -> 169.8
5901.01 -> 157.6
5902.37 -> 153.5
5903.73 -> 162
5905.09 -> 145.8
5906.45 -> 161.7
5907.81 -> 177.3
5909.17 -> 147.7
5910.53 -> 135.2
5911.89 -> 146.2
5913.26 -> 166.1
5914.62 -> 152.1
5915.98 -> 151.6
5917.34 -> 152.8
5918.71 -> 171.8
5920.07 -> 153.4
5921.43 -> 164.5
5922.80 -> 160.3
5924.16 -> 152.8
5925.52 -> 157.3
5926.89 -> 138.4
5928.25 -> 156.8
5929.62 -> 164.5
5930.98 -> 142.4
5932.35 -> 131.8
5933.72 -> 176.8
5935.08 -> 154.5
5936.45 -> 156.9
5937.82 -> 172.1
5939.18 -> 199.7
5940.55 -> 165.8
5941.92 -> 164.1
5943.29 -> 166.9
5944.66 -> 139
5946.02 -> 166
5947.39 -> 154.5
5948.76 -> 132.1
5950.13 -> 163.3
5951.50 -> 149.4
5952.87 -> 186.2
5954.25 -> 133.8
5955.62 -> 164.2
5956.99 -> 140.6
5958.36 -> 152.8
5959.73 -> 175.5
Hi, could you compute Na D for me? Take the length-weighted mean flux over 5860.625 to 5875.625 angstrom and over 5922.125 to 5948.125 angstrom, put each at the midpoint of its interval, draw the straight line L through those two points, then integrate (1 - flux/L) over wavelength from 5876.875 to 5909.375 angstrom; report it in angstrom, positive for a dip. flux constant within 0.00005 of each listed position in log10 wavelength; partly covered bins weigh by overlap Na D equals 1.5 angstrom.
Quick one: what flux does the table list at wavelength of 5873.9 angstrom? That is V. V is 208.8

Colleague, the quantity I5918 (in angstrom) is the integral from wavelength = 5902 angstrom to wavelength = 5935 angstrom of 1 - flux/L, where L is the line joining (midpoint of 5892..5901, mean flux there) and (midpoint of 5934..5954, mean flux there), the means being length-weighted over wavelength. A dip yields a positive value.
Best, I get 1.6 angstrom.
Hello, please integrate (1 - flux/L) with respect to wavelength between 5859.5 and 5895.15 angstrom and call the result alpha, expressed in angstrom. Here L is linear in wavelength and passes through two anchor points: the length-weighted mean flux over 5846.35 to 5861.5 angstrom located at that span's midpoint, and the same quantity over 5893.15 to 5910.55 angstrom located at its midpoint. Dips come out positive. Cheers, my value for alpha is 0.5 angstrom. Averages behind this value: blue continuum 169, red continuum 160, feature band 163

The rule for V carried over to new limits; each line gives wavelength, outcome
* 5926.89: 138.4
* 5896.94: 169.8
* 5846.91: 177.8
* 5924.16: 152.8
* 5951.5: 149.4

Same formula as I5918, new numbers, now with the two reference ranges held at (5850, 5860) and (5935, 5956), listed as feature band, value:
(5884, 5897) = 1.07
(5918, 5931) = 0.45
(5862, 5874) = 0.26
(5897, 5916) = 0.78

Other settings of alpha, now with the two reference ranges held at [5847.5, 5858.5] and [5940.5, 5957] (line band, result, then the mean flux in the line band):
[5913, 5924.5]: 0.2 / 158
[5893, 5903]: 0.0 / 163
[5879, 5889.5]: 0.3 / 160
